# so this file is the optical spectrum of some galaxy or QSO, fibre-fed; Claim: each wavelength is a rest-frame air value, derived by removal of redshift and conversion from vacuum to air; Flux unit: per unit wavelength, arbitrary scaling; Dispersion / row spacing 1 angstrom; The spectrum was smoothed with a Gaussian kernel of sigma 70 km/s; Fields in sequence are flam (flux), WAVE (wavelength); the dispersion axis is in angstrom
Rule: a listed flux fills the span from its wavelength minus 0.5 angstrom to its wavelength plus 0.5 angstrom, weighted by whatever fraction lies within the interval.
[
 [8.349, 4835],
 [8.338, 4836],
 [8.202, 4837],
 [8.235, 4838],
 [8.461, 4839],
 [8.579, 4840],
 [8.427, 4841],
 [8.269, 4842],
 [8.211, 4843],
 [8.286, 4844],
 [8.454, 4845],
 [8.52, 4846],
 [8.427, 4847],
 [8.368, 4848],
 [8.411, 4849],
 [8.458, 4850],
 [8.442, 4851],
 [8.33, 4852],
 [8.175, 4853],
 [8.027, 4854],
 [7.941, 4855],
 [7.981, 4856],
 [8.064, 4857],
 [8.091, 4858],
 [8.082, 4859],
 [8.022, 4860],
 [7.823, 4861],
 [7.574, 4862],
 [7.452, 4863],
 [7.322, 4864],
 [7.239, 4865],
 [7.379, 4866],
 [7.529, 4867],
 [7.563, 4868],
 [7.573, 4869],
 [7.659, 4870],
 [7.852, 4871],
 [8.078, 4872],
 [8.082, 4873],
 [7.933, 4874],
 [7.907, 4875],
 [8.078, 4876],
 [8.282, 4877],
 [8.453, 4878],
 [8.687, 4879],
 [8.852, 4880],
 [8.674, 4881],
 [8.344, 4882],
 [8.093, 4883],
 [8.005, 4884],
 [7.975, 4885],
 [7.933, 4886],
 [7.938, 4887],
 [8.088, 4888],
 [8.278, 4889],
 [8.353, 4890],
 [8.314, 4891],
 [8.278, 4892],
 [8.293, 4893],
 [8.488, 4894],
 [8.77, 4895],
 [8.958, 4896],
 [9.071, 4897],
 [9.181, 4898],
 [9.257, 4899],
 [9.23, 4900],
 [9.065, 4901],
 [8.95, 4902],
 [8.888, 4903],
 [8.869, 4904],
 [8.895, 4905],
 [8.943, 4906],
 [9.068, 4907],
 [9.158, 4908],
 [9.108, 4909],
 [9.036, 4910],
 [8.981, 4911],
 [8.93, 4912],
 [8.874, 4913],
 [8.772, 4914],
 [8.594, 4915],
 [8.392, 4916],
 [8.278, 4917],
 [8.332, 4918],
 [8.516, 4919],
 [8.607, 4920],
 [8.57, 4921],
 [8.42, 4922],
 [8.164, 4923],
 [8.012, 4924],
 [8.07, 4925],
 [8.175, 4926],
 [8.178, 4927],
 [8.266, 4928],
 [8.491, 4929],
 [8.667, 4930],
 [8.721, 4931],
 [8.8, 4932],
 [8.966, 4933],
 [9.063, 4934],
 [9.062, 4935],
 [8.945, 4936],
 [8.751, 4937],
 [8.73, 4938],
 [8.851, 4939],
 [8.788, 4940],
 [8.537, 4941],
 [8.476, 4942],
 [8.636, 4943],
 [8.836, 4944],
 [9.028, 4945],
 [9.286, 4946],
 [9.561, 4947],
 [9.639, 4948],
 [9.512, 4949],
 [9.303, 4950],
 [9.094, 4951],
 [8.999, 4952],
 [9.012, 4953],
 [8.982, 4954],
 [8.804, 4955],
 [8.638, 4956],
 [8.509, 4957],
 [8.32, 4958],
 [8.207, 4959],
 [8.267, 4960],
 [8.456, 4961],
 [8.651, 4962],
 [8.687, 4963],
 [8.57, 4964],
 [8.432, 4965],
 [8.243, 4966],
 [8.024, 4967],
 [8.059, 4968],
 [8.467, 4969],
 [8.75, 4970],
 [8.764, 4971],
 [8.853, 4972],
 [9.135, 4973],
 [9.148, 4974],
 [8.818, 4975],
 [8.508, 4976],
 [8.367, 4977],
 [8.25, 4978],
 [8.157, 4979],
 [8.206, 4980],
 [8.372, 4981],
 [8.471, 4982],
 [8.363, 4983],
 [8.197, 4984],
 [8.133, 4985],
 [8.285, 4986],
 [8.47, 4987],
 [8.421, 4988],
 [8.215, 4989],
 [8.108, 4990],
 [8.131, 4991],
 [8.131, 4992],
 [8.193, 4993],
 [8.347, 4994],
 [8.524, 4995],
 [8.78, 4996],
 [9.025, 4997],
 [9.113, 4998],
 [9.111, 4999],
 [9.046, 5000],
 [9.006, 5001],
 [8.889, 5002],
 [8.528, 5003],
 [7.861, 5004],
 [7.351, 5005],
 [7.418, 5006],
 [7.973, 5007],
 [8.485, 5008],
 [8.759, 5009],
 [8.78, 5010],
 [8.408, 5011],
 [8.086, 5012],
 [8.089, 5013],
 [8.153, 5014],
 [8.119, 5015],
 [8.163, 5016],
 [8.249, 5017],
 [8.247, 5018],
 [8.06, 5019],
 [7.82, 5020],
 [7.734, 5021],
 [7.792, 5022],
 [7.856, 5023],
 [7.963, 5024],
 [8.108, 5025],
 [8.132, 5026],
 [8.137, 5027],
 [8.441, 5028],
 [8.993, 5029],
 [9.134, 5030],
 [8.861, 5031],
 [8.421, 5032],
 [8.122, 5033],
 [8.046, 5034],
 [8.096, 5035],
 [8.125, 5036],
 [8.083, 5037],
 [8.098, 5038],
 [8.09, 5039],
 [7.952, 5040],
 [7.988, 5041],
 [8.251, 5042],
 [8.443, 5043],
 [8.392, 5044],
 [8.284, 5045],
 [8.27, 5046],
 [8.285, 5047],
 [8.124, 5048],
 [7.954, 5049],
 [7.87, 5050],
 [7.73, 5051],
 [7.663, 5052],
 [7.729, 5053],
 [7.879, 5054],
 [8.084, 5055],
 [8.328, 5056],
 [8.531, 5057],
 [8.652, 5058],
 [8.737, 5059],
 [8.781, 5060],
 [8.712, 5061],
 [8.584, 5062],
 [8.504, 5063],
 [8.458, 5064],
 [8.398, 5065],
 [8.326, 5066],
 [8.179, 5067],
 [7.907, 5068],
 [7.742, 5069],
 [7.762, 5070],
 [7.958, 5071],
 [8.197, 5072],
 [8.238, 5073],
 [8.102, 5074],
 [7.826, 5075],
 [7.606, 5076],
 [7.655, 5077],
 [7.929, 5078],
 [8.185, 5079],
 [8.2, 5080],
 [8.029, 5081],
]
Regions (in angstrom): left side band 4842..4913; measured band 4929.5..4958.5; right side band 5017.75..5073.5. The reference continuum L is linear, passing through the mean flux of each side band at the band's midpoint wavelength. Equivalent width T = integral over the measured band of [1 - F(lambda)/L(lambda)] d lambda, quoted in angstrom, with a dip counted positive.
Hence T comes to -2.22 angstrom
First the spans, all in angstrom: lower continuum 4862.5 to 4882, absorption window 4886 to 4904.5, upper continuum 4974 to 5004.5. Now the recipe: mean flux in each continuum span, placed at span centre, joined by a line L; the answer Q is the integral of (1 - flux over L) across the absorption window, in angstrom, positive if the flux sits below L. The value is -1.4 angstrom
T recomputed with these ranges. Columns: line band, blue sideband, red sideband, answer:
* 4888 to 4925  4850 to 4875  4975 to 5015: -3.10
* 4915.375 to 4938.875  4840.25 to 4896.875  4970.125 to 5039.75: -0.87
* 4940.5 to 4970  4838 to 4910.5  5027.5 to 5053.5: -1.67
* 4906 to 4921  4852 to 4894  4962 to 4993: -1.08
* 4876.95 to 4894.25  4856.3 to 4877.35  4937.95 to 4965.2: -0.60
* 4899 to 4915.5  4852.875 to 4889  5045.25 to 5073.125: -1.97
